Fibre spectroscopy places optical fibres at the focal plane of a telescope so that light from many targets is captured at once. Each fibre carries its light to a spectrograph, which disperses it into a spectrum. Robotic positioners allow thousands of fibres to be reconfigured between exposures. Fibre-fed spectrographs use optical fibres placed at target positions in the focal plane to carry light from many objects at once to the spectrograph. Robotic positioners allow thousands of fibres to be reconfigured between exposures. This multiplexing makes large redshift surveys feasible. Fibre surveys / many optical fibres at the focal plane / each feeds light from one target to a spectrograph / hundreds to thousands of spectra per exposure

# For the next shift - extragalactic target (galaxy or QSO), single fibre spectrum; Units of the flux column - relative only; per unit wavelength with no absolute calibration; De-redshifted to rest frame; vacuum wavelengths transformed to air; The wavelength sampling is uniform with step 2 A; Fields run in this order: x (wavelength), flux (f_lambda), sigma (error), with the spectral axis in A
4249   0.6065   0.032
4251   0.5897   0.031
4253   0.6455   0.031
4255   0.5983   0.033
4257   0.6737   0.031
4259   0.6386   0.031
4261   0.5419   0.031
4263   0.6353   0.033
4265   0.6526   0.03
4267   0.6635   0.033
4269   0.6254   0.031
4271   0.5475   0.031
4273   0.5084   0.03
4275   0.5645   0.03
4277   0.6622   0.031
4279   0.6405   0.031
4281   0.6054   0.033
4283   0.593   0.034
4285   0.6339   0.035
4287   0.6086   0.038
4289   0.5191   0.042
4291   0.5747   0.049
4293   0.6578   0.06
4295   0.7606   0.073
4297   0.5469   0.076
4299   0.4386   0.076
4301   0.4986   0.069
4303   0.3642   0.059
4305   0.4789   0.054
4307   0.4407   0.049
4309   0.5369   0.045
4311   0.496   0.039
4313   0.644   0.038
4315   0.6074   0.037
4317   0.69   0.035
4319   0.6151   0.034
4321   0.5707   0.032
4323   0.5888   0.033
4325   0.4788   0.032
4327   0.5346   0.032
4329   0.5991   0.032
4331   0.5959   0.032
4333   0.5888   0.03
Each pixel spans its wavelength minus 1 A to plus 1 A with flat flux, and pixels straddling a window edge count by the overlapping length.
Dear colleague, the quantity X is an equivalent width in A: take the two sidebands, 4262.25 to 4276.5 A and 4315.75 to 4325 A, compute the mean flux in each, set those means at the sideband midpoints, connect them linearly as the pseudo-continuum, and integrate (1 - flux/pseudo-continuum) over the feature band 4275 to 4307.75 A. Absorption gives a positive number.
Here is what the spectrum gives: 2.0 A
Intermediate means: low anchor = 0.601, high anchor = 0.601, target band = 0.565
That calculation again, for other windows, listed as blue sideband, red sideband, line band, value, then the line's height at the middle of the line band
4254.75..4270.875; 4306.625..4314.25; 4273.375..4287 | -0.4 A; 0.594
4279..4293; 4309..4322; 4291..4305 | 1.3 A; 0.598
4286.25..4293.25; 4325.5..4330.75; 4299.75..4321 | 1.2 A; 0.572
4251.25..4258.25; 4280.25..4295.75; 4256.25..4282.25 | 0.6 A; 0.627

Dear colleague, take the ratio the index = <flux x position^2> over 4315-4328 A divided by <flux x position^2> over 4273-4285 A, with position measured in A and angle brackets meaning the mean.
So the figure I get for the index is 1.0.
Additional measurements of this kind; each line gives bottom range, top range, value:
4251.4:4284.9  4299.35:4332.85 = 0.91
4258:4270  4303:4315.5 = 0.84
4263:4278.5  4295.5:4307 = 0.80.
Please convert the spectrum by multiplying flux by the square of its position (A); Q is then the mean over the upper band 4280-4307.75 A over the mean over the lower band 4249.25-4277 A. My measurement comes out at 0.9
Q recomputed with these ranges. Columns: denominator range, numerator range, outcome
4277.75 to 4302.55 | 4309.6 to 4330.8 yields 1.01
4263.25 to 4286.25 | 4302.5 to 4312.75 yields 0.80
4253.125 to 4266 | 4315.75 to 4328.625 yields 0.96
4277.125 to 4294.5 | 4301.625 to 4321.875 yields 0.90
